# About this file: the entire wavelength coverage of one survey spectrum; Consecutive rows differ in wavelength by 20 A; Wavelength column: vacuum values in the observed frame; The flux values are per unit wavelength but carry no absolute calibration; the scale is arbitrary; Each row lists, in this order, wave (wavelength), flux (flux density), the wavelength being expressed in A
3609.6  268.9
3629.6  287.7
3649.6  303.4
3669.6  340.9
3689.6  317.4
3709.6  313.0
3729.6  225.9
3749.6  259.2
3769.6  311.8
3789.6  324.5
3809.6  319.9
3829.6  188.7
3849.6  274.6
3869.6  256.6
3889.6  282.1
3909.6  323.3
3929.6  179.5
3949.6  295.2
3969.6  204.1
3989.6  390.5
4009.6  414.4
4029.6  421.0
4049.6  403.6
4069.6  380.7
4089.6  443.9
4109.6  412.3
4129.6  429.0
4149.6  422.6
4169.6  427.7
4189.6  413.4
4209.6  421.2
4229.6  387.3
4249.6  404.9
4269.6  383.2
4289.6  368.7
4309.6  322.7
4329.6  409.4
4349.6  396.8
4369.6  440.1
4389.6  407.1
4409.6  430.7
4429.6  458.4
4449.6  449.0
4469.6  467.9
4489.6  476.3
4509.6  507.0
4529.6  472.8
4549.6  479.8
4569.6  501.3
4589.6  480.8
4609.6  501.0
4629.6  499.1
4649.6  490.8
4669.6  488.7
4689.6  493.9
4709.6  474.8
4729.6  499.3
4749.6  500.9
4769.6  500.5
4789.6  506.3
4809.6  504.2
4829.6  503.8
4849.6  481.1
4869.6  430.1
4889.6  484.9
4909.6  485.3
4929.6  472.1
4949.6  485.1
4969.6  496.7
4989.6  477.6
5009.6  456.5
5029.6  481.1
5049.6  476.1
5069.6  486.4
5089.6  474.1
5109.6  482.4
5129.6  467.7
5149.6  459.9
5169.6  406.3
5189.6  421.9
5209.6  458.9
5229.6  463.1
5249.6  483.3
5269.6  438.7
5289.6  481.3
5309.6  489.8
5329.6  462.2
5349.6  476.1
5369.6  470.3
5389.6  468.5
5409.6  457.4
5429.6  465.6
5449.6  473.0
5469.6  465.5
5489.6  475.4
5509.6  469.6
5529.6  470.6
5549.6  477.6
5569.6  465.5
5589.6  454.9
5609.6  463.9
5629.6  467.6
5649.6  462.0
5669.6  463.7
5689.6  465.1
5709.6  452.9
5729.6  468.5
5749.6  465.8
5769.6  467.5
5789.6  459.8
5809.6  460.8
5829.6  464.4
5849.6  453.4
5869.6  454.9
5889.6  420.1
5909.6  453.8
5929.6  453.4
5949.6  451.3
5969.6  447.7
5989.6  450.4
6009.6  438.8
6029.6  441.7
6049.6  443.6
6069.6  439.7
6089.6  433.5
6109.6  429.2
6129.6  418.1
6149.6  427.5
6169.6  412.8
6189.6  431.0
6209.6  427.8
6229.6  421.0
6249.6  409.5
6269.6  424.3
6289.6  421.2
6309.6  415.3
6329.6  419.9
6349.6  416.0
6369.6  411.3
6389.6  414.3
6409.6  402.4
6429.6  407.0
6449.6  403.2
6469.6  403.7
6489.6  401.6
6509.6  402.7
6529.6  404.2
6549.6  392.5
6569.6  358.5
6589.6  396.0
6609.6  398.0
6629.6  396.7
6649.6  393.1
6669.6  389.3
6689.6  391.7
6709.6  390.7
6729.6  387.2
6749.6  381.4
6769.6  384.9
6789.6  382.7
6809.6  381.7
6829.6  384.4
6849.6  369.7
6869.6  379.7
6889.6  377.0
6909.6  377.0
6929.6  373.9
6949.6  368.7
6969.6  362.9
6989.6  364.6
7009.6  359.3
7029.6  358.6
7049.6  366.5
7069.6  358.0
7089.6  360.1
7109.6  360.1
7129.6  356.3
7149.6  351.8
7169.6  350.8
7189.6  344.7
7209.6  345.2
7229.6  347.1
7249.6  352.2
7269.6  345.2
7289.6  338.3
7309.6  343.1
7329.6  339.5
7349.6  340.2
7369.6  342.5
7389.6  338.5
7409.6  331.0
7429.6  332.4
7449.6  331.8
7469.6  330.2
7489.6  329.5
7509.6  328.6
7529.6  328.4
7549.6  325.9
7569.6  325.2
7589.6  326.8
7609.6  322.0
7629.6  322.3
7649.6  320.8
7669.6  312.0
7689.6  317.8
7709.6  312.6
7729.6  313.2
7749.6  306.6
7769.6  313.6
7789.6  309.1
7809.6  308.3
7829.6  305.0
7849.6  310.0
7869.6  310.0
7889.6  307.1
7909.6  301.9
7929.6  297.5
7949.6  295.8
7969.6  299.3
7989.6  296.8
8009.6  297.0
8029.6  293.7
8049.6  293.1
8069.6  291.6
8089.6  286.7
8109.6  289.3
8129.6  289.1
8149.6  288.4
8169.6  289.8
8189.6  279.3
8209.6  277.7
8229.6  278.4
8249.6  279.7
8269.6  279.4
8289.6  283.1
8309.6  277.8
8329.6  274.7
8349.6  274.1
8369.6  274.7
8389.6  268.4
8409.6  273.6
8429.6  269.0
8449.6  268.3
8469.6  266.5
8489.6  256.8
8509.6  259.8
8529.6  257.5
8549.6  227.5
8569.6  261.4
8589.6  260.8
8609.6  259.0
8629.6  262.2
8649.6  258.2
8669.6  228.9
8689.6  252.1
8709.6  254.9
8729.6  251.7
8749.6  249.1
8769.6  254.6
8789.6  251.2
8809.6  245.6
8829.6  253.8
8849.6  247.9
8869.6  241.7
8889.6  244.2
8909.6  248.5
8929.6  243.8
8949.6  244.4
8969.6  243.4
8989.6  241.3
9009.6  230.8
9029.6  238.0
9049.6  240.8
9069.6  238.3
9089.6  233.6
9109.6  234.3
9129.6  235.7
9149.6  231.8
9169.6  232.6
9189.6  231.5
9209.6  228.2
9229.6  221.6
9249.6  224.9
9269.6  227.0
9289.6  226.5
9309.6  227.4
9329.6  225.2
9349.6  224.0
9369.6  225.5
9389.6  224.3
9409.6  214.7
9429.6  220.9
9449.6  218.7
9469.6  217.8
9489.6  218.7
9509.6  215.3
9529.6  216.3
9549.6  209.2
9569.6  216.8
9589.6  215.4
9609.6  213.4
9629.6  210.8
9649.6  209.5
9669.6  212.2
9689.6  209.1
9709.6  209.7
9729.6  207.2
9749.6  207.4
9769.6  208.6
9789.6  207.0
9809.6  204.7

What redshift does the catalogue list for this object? 0.00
